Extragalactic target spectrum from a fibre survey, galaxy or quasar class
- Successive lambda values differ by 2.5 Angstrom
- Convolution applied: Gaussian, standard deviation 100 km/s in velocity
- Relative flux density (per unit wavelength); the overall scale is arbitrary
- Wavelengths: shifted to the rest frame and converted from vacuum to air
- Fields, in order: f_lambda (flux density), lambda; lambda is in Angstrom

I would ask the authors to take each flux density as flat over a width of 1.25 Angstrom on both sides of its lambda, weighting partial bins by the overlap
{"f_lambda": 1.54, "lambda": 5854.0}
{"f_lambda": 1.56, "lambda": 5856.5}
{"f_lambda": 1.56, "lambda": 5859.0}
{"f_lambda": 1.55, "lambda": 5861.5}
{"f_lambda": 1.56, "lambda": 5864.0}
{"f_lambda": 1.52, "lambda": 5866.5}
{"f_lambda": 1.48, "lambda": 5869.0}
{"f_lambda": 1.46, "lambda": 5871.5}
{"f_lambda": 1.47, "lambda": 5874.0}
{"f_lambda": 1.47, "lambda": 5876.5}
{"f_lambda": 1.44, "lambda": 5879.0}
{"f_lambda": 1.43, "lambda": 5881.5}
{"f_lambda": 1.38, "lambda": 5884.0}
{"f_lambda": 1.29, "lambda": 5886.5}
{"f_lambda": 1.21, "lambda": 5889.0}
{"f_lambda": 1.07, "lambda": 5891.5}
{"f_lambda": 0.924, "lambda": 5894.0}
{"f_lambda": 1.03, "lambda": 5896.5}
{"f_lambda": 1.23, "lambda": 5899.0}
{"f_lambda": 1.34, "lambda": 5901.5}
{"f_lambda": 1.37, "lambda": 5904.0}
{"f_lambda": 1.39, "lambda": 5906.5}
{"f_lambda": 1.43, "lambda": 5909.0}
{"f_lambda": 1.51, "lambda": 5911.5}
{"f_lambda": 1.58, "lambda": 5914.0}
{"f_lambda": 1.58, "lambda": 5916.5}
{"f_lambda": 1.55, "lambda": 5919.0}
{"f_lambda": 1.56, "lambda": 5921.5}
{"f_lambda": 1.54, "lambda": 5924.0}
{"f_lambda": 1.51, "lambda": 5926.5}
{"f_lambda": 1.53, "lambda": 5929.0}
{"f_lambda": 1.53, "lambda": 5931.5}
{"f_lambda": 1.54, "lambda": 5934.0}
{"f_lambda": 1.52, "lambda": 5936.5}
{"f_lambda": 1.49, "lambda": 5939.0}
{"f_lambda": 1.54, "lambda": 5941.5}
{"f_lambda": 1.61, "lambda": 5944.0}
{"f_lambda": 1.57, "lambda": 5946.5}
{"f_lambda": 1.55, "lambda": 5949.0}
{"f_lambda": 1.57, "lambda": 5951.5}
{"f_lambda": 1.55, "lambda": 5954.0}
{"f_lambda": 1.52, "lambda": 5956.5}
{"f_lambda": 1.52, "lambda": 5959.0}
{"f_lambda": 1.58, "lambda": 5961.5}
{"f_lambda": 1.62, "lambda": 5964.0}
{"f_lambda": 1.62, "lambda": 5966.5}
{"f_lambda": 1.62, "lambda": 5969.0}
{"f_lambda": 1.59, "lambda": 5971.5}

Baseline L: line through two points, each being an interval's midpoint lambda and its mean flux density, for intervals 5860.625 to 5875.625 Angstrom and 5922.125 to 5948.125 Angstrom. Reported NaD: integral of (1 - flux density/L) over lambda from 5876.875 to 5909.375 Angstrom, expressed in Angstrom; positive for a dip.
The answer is 5.2 Angstrom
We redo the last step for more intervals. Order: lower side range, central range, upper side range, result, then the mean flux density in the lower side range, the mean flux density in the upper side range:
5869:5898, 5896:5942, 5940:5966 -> -1.1 Angstrom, 1.3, 1.56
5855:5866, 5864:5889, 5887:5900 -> -1.9 Angstrom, 1.55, 1.1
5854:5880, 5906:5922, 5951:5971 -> 0.3 Angstrom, 1.51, 1.58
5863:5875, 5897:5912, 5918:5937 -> 1.6 Angstrom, 1.5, 1.54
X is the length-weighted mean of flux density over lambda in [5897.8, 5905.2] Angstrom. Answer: 1.31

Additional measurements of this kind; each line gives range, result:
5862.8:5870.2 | 1.52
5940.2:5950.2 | 1.57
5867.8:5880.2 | 1.46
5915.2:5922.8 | 1.56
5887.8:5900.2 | 1.09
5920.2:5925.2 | 1.55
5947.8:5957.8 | 1.55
